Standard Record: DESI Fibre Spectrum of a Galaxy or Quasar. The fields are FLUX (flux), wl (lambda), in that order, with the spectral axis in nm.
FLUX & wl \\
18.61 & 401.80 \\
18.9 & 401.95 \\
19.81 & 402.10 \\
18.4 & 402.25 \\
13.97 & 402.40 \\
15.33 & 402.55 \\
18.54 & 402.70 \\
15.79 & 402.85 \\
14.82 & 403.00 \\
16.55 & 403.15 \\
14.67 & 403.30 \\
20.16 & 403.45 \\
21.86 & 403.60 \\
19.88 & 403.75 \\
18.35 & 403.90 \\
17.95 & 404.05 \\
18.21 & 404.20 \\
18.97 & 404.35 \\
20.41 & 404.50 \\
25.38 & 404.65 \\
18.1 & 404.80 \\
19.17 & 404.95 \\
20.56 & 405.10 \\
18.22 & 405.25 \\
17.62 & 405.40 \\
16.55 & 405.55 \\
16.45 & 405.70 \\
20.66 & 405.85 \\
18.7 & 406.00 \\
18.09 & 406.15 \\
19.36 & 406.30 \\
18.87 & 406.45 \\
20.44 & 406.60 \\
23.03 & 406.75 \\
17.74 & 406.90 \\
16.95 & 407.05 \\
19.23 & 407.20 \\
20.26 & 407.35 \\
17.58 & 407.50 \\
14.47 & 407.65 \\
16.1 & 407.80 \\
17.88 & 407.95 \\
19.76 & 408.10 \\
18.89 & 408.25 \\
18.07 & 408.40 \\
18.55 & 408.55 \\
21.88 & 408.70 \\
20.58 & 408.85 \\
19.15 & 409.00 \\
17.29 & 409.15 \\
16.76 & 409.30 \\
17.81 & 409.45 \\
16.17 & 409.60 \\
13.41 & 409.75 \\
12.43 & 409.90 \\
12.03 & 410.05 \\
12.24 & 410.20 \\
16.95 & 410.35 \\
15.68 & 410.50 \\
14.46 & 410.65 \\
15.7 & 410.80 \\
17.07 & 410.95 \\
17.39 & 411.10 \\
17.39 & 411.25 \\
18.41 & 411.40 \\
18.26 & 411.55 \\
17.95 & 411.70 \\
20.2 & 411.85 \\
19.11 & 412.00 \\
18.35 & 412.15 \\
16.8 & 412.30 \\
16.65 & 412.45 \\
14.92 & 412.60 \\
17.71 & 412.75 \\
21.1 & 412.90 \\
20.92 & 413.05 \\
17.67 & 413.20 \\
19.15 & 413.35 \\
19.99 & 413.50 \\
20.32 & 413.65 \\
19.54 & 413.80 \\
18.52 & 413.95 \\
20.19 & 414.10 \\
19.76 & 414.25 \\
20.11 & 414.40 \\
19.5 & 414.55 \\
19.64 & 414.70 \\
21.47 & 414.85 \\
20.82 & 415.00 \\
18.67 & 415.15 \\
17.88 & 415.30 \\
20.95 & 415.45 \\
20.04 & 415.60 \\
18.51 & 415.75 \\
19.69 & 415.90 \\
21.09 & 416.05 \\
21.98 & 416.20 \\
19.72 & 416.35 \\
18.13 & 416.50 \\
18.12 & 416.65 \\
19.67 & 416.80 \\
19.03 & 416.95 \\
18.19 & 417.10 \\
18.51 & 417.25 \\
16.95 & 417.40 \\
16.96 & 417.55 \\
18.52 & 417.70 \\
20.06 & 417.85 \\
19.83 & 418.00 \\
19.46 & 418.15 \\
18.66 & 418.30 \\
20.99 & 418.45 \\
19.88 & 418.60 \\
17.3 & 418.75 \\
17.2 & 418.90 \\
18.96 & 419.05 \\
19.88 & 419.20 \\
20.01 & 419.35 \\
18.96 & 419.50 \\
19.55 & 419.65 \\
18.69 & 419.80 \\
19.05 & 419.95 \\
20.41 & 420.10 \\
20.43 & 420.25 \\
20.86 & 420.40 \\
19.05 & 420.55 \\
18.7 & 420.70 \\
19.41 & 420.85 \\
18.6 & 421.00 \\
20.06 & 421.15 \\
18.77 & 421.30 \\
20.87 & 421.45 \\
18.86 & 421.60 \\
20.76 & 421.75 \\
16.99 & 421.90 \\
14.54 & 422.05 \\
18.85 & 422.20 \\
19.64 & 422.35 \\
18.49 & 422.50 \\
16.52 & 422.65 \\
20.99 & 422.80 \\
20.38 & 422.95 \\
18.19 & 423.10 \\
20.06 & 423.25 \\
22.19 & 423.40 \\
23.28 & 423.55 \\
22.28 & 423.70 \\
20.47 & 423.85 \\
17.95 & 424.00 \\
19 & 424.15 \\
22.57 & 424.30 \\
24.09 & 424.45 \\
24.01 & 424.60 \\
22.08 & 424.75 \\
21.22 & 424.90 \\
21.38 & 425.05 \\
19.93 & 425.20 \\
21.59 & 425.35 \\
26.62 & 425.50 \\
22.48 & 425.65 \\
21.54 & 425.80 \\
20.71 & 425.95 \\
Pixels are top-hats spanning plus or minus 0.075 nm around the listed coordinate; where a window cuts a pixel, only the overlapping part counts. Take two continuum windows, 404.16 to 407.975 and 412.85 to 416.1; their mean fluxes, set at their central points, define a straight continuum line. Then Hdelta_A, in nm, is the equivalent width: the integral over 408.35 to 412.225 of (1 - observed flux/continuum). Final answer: 0.453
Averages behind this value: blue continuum 18.8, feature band 17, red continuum 19.8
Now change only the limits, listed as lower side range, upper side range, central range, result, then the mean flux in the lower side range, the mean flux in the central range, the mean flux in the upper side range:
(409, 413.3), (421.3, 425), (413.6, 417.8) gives -0.30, 16.9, 19.4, 20.2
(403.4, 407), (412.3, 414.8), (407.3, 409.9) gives 0.20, 19.3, 17.7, 19.1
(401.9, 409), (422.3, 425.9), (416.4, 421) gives 0.30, 18.6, 19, 21.1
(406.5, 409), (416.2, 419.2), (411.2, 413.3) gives 0.07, 18.8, 18.3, 18.9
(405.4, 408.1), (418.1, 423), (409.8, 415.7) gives 0.20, 18.4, 18.1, 19.1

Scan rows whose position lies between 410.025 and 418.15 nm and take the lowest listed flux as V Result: 12.03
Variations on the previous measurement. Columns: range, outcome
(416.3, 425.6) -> 14.54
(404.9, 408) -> 14.47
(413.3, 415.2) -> 18.52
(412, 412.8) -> 14.92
